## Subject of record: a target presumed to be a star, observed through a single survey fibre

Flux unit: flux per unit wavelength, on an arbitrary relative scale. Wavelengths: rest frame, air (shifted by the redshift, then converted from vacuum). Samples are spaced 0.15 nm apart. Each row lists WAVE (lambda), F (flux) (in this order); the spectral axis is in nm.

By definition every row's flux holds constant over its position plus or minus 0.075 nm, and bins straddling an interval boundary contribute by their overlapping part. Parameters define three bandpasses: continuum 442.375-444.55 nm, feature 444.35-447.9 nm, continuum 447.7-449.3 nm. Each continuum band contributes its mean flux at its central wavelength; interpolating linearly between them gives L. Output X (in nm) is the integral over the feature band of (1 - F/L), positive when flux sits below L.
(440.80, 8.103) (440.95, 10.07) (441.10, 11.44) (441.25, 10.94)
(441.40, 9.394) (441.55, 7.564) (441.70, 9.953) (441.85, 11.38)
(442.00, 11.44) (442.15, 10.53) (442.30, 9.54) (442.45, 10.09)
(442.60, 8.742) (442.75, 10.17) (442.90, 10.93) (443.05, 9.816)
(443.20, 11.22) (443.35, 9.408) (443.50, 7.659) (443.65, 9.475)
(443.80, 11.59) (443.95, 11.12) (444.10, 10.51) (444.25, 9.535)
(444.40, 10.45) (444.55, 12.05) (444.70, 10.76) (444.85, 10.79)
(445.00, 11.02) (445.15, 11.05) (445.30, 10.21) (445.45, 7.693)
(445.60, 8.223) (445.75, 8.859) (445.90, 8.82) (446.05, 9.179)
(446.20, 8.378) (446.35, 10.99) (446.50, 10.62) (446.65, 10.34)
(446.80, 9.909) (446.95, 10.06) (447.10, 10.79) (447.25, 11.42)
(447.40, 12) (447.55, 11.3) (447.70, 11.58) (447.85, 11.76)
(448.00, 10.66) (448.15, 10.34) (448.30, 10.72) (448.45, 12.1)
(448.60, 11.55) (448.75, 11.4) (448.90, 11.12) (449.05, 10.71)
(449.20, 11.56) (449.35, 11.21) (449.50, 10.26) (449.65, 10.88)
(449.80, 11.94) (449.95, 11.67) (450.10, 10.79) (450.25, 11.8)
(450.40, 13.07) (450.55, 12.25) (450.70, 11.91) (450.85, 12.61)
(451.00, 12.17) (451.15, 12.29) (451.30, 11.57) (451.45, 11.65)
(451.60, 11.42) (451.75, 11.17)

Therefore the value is 0.12 nm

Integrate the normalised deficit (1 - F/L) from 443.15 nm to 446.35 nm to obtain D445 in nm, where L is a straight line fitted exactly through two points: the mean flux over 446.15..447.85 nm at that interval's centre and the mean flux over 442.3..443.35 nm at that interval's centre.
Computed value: 0.14 nm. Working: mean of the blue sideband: 10.1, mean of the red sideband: 10.8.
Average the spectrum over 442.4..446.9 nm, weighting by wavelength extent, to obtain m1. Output 9.99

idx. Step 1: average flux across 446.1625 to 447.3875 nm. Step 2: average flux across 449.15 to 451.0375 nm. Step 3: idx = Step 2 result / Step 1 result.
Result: 1.1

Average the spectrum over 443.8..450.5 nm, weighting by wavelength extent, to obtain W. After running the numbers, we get 10.7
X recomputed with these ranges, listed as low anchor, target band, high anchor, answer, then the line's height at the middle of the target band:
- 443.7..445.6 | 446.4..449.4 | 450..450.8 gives 0.07 nm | 11.3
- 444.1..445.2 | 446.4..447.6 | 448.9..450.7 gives 0.03 nm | 11.1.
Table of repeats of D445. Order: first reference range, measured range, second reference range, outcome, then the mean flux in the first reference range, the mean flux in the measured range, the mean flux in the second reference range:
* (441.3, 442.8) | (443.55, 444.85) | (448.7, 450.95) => -0.035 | 9.89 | 10.6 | 11.6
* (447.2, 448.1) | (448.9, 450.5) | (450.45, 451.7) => 0.051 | 11.4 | 11.4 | 12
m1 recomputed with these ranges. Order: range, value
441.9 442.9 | 10.2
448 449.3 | 11.2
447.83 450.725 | 11.4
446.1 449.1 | 10.9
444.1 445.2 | 10.8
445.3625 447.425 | 9.76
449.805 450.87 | 12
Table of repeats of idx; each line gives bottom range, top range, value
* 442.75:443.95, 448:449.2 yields 1.10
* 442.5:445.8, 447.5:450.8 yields 1.13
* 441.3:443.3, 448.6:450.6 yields 1.14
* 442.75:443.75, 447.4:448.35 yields 1.13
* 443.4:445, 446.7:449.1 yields 1.07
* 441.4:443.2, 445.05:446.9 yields 0.95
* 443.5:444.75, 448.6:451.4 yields 1.11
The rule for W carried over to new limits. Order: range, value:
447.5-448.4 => 11.1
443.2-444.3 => 10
